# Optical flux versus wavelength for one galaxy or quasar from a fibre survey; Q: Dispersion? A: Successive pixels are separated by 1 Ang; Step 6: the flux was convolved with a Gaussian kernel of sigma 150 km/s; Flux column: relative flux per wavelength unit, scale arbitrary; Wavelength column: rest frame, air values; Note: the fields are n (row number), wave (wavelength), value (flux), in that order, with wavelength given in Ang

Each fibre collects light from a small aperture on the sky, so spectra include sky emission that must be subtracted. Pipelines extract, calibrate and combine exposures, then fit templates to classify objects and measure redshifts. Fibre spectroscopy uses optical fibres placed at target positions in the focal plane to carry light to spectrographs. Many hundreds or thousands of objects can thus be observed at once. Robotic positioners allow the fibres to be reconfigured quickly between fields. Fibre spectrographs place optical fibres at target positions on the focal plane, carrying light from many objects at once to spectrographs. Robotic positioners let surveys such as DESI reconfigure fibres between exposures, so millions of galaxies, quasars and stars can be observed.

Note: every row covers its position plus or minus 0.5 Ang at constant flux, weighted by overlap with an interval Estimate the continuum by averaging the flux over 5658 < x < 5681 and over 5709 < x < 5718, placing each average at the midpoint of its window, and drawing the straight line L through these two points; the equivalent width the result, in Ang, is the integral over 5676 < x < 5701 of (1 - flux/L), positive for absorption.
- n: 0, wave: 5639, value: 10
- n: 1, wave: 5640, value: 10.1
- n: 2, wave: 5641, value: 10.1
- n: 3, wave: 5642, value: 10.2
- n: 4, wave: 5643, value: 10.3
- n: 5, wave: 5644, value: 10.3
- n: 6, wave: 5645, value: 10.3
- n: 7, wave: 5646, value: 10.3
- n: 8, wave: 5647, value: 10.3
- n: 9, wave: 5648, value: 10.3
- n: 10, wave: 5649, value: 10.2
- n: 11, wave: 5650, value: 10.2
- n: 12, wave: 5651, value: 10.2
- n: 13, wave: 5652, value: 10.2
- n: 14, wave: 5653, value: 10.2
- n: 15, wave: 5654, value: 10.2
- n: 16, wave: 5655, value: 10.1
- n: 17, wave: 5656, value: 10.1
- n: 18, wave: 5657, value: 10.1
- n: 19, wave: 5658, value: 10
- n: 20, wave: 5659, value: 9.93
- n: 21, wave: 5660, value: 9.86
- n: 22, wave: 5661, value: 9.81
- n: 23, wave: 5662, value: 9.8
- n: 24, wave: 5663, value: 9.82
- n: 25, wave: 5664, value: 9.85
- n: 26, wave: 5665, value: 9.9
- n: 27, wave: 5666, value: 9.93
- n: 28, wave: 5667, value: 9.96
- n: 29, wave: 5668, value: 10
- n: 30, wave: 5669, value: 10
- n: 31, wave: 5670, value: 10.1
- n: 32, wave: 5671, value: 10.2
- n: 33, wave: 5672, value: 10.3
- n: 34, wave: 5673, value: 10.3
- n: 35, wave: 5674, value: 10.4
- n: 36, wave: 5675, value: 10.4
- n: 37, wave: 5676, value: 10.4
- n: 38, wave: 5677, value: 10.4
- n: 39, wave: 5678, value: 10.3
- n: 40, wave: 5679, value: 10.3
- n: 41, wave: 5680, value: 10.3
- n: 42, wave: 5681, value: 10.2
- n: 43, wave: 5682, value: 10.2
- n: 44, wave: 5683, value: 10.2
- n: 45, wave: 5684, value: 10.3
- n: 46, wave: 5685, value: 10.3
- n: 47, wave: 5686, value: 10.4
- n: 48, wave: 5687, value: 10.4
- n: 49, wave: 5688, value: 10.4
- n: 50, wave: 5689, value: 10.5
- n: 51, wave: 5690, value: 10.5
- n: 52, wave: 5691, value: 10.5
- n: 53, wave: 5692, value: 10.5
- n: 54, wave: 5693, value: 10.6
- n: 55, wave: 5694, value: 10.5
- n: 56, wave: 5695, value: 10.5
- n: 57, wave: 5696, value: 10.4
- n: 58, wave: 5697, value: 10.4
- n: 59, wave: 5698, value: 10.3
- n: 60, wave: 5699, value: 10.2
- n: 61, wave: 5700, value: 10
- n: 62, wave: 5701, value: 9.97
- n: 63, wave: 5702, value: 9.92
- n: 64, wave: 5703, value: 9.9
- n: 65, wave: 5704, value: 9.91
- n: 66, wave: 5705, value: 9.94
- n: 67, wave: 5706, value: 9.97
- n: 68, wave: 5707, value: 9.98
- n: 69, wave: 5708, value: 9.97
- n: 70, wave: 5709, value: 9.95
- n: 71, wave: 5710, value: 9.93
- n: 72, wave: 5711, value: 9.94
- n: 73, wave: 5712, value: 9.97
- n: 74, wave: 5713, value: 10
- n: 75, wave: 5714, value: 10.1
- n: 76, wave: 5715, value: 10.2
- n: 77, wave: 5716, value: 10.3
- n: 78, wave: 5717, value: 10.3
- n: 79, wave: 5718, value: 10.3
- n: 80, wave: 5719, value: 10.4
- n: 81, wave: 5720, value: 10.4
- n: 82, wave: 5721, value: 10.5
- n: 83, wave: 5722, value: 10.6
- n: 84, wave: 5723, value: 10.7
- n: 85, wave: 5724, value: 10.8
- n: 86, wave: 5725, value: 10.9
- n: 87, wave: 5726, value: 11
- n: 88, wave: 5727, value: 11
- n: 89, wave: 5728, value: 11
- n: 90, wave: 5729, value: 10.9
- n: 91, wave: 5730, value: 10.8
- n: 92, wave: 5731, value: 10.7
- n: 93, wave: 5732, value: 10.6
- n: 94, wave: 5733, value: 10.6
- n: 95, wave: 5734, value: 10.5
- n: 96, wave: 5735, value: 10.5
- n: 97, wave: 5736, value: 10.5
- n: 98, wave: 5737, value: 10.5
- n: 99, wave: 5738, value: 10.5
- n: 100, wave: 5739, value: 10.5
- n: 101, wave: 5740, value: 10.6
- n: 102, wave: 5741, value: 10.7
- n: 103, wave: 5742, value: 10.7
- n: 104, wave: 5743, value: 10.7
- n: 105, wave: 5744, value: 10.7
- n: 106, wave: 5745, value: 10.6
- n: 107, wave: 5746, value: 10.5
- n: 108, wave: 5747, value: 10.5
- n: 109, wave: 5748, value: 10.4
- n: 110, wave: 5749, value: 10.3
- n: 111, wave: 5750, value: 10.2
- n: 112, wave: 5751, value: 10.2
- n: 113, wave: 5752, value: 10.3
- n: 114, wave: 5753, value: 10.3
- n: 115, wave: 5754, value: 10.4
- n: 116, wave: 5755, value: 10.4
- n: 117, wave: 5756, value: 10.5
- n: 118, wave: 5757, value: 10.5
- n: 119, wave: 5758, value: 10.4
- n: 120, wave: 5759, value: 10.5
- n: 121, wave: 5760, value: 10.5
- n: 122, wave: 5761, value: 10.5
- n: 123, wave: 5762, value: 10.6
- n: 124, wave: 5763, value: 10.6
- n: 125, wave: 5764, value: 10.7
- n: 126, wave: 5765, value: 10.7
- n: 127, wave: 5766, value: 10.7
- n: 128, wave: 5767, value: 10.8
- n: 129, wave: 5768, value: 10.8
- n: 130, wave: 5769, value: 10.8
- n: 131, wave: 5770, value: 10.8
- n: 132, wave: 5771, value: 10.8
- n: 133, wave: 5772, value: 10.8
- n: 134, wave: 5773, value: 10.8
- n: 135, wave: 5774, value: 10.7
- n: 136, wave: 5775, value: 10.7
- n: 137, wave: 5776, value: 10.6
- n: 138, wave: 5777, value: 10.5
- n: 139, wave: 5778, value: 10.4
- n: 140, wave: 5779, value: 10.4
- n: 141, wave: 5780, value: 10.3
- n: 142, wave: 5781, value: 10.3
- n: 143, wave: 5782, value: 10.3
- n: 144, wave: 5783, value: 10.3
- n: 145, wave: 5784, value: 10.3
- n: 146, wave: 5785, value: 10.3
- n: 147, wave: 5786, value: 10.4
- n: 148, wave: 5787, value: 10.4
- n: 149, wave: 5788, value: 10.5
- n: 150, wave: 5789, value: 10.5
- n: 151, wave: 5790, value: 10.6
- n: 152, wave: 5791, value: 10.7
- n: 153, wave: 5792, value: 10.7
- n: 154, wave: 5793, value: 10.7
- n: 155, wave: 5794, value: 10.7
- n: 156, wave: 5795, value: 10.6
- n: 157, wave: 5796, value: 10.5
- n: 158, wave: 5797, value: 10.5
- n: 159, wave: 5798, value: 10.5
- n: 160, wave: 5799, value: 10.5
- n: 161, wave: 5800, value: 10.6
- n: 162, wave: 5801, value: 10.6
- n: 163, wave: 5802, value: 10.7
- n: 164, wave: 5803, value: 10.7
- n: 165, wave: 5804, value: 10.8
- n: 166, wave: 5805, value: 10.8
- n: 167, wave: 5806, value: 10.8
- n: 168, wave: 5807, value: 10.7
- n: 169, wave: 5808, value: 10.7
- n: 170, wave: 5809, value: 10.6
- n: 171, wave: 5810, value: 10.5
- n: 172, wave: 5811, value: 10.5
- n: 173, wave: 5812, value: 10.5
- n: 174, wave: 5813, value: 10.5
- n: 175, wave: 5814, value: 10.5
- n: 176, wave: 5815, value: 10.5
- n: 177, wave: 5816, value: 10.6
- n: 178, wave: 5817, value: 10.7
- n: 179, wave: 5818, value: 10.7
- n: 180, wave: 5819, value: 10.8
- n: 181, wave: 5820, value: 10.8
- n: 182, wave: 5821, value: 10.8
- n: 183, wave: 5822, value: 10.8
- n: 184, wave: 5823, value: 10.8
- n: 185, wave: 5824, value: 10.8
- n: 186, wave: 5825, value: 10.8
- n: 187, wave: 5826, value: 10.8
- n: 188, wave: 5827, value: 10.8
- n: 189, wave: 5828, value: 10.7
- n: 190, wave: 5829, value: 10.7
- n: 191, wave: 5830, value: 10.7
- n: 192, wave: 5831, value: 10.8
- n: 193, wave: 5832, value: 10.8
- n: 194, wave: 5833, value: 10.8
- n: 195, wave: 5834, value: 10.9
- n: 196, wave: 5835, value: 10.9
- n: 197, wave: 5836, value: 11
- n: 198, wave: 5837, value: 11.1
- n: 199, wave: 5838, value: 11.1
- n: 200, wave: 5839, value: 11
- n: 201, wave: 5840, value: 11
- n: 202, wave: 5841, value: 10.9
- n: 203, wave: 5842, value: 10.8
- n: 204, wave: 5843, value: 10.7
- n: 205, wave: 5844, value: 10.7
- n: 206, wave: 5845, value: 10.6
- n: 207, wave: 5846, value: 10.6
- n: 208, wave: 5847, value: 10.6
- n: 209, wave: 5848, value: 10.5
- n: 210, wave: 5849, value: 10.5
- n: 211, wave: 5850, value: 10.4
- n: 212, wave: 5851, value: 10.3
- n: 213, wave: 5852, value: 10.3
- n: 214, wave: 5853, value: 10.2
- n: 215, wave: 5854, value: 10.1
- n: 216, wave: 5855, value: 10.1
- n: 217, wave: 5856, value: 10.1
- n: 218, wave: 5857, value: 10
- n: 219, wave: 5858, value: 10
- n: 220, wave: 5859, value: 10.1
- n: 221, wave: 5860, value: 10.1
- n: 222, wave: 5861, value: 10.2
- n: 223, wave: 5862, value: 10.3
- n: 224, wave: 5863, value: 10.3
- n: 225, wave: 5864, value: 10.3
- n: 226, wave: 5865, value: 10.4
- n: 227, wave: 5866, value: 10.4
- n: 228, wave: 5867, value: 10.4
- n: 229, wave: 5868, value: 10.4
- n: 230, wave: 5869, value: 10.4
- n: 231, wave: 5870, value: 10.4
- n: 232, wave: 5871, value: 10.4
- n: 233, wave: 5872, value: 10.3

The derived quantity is -0.62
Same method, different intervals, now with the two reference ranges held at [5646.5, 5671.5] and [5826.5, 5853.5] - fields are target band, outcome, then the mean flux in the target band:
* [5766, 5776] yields -0.3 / 10.8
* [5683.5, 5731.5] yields -0.6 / 10.4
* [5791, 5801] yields 0.0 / 10.6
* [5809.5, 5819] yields 0.0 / 10.6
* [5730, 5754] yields -0.4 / 10.5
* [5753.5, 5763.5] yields -0.1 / 10.5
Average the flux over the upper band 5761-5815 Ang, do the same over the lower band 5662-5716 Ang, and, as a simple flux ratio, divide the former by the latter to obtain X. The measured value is 1.0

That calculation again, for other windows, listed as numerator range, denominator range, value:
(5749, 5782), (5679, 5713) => 1.03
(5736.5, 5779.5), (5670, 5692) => 1.02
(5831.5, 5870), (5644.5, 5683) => 1.04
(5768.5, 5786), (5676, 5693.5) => 1.02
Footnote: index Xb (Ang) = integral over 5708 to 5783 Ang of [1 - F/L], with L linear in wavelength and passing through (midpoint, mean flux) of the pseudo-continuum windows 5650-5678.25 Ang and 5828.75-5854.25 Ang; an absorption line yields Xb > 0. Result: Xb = -1.0 Ang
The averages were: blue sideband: 10.1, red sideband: 10.7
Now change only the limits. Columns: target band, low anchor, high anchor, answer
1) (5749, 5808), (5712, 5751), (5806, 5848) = 0.5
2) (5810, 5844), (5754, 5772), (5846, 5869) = -1.2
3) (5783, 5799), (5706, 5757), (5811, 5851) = 0.2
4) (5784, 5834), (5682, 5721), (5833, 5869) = -1.1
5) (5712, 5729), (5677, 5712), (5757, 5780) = -0.3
